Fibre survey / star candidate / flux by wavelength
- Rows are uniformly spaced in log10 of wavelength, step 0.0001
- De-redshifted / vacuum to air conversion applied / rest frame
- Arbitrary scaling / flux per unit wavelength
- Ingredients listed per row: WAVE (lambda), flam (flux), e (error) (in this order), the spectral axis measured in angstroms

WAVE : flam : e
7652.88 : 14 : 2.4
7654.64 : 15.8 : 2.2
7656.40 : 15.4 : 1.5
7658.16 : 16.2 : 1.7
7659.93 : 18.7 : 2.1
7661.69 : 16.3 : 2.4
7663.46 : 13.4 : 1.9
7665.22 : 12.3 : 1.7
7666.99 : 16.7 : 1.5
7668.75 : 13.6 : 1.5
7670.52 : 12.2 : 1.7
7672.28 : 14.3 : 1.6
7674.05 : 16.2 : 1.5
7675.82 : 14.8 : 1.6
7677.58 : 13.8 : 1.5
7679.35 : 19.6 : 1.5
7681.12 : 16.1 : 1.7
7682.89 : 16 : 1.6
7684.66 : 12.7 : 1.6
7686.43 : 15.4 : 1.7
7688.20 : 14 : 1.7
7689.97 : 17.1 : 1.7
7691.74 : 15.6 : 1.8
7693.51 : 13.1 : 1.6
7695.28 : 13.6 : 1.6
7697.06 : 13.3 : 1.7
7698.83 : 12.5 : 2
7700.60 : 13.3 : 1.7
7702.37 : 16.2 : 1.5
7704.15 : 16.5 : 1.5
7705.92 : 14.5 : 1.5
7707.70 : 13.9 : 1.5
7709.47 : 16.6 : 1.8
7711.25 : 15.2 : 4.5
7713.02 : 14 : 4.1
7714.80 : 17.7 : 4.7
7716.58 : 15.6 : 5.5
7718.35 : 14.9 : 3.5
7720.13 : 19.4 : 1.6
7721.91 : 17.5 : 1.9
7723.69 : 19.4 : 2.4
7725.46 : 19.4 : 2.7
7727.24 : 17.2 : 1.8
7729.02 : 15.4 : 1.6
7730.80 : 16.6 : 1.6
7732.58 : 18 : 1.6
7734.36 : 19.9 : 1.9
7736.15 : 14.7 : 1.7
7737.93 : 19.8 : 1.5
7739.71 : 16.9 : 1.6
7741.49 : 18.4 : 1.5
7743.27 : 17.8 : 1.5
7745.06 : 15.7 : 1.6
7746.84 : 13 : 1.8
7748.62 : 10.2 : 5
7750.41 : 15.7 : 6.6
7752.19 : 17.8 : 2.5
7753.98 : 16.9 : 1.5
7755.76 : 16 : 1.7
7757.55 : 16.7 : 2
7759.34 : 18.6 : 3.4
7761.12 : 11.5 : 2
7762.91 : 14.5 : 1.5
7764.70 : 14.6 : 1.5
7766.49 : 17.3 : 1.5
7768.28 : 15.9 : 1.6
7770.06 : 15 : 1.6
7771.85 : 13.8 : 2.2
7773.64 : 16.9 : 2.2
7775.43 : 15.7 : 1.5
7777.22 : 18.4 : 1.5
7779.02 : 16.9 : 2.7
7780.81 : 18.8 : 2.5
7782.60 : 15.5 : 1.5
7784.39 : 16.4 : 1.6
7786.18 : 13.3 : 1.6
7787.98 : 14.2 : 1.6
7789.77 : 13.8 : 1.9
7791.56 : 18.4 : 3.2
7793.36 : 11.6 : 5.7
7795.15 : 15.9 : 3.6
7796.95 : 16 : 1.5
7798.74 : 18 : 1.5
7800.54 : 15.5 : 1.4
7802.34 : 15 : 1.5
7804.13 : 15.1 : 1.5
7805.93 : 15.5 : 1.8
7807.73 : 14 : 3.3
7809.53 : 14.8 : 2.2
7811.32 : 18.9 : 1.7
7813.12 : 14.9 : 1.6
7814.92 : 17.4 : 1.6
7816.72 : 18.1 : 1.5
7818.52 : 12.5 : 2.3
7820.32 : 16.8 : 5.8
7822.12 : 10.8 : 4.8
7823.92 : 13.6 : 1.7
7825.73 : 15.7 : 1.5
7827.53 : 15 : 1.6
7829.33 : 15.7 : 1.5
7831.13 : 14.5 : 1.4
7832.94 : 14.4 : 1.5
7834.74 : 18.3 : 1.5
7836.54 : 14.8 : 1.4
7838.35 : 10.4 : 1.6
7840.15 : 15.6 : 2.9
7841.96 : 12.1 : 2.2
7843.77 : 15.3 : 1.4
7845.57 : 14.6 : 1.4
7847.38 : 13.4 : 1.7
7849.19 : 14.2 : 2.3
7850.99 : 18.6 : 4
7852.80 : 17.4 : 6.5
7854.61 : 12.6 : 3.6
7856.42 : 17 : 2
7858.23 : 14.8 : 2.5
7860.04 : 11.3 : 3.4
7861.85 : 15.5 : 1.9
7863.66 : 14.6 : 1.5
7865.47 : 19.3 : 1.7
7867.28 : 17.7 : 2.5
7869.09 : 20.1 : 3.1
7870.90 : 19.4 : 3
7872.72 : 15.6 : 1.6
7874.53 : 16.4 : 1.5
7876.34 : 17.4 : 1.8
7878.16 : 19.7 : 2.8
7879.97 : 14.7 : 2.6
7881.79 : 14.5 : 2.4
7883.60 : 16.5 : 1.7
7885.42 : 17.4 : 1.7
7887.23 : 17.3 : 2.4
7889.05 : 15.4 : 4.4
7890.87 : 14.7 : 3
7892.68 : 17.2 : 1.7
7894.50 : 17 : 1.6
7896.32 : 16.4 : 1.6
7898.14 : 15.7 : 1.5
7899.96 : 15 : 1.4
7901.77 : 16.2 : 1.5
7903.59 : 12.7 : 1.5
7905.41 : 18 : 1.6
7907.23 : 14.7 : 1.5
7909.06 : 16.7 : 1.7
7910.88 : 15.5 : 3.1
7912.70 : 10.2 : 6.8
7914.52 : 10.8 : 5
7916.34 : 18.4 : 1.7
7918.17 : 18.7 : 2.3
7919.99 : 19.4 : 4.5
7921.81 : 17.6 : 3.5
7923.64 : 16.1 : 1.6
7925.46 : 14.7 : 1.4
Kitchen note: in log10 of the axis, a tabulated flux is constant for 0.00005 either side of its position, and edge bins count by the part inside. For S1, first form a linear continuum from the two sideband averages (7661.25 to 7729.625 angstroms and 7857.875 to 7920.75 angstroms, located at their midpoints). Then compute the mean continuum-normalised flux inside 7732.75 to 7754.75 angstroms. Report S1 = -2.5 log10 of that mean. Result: -0.06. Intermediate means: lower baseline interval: 15.4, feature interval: 16.4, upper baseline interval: 16.1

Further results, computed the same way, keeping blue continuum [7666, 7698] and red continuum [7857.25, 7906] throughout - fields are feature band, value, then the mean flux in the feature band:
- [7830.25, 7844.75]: 0.11 mag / 14.4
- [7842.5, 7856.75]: 0.06 mag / 15.2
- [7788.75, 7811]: 0.02 mag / 15.4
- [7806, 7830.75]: 0.04 mag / 15.2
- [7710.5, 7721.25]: -0.07 mag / 16.2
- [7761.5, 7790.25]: -0.01 mag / 15.6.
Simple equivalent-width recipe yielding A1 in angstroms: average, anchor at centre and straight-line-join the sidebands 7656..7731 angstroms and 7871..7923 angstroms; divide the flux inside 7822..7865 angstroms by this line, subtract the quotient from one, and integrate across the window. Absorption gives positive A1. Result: 3.3 angstroms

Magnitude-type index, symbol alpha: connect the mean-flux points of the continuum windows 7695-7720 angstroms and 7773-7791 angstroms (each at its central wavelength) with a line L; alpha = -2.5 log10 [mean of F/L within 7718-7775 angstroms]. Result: -0.061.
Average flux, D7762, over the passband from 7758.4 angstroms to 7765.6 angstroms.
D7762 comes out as 14.8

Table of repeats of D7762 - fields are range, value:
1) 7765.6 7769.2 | 16.6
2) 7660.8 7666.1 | 14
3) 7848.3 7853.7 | 16.8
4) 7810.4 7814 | 16.9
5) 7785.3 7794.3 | 14.3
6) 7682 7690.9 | 15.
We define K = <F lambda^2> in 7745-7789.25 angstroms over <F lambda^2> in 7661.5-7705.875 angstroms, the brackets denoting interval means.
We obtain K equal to 1.1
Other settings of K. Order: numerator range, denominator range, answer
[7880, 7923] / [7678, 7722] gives 1.09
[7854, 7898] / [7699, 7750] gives 1.04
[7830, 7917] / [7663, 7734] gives 1.05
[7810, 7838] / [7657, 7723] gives 1.04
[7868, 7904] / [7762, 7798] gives 1.08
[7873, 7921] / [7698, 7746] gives 1.01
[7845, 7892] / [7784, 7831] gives 1.08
